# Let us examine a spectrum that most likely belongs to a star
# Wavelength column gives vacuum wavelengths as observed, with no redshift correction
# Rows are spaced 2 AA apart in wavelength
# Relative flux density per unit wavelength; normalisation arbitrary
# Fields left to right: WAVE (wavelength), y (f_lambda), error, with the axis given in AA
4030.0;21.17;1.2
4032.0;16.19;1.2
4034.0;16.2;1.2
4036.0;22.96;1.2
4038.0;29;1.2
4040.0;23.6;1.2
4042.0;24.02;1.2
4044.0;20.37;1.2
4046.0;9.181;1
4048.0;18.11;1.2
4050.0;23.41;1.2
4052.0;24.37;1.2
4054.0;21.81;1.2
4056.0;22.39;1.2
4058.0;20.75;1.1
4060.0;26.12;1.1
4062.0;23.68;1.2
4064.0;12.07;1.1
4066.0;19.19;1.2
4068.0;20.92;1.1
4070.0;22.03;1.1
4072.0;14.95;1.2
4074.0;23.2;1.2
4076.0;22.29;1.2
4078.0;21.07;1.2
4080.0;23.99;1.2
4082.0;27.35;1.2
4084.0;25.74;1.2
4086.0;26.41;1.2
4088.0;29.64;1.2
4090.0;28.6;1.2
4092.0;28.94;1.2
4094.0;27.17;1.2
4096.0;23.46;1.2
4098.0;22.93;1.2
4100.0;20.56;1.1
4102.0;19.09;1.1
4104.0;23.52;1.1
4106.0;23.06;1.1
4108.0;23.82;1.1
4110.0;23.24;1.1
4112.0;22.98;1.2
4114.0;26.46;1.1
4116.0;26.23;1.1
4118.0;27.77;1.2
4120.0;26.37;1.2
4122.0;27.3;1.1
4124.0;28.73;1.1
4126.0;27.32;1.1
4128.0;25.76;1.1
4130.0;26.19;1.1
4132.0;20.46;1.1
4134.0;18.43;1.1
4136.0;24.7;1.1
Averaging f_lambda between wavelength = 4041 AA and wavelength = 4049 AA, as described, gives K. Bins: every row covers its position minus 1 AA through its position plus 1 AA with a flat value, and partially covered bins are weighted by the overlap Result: 17.9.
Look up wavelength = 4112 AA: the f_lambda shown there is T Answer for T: 22.98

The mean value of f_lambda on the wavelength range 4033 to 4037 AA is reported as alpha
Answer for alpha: 19.6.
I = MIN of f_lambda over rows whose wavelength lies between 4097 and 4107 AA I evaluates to 19.09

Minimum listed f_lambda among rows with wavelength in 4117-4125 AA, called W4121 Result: 26.37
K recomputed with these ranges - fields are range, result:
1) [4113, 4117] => 26.3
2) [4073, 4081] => 22.6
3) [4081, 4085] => 26.5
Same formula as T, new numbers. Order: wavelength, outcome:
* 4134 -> 18.43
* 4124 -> 28.73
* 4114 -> 26.46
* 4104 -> 23.52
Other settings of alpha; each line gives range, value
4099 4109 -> 22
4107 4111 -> 23.5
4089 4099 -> 26.2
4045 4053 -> 18.8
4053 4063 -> 22.9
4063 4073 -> 17.8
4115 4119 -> 27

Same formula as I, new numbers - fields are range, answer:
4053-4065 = 12.07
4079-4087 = 23.99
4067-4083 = 14.95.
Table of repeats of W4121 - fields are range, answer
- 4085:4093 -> 26.41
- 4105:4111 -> 23.06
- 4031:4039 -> 16.19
